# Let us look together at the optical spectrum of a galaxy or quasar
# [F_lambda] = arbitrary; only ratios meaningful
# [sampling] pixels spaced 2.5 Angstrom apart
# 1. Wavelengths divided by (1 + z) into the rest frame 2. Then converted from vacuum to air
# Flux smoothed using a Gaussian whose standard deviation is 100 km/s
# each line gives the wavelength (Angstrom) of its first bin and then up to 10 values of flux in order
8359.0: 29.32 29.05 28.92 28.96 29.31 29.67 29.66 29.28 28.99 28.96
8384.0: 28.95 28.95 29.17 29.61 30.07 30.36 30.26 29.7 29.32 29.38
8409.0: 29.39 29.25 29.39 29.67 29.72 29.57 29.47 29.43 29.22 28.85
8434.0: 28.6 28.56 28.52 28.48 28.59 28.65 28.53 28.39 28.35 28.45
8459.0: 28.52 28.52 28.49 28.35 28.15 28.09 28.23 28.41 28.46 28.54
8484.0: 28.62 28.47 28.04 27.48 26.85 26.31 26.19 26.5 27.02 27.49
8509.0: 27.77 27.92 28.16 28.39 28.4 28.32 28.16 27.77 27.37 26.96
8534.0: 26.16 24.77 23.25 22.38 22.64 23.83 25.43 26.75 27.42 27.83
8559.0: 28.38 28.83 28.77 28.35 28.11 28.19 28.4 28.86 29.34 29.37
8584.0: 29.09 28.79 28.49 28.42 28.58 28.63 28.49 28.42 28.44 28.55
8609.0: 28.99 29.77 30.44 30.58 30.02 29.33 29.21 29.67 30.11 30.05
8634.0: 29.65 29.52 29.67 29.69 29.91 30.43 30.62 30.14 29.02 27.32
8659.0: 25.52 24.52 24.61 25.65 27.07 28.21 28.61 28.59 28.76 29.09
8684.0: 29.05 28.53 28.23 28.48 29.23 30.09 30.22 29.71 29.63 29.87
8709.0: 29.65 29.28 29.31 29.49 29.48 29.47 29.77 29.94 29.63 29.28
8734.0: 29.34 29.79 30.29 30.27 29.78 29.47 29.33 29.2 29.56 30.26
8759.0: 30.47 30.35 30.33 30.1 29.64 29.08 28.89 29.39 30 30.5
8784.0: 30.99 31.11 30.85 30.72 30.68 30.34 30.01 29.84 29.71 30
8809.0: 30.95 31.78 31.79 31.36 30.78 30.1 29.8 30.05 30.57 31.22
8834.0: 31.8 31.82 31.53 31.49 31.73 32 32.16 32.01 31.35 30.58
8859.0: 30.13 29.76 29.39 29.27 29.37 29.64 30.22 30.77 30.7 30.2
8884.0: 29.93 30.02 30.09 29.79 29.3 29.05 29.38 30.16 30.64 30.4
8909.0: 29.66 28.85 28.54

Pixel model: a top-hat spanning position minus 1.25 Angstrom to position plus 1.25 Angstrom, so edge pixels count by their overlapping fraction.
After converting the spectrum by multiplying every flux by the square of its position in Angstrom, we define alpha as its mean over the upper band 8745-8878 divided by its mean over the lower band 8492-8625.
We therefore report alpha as 1.2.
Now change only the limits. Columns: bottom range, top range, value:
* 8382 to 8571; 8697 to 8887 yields 1.16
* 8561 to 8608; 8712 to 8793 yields 1.08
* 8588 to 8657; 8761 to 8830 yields 1.07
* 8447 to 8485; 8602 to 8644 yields 1.08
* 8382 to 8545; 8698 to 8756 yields 1.12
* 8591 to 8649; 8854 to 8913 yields 1.08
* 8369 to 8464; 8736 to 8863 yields 1.14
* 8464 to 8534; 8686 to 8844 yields 1.15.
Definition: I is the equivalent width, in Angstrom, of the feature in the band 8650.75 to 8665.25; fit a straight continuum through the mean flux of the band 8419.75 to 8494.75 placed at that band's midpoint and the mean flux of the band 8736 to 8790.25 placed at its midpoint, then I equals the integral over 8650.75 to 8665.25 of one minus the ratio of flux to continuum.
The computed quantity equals 1.3 Angstrom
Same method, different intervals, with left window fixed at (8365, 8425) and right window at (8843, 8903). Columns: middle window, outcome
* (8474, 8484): 0.39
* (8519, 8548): 3.88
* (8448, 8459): 0.42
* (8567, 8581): 0.55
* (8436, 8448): 0.40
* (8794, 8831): -0.42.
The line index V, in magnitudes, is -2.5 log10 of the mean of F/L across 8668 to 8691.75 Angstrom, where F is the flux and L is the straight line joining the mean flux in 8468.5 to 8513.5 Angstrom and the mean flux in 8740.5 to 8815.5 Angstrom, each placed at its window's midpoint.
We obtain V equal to 0.03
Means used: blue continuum 27.7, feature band 28.5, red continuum 30.2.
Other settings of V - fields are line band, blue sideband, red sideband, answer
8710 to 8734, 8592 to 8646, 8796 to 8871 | 0.02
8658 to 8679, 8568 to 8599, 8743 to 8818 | 0.10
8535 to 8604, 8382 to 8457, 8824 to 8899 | 0.08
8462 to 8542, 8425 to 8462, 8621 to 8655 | 0.06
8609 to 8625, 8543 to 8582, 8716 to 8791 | -0.06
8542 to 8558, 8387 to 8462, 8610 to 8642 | 0.16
